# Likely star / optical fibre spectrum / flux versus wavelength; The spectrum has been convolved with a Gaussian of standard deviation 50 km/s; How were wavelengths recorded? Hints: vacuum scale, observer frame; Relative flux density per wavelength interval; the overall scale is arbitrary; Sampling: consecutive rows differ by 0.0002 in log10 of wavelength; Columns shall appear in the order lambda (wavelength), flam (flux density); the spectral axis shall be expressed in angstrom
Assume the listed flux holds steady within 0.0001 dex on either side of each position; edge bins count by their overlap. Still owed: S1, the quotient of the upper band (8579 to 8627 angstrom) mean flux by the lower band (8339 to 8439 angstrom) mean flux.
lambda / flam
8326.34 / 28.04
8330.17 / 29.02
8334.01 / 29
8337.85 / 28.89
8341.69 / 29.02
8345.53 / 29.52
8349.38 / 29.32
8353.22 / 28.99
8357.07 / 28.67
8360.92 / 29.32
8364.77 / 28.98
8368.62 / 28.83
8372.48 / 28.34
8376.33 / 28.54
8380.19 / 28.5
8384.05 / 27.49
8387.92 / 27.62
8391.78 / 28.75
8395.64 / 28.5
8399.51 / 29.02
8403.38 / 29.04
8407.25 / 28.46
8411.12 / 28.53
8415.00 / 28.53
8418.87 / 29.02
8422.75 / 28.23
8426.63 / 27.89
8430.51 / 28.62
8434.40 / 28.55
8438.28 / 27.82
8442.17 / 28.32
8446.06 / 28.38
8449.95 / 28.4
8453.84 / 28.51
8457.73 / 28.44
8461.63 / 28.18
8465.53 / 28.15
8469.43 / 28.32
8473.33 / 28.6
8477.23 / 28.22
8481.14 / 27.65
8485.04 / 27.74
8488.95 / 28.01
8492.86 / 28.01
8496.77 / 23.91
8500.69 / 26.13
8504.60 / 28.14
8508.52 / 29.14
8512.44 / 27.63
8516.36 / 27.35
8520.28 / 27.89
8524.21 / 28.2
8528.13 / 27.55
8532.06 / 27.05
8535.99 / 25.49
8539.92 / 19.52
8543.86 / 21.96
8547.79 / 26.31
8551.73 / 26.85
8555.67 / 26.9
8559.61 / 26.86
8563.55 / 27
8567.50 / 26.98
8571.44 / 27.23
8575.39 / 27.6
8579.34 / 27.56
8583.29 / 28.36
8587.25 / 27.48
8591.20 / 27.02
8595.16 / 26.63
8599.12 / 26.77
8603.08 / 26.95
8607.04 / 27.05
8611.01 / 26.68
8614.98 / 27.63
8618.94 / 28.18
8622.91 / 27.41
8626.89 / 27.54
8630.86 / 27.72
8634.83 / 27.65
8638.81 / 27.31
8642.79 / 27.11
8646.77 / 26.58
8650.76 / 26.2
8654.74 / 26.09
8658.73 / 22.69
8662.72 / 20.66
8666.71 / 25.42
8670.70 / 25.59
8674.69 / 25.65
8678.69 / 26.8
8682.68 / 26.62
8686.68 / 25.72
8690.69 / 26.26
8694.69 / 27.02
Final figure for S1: 0.95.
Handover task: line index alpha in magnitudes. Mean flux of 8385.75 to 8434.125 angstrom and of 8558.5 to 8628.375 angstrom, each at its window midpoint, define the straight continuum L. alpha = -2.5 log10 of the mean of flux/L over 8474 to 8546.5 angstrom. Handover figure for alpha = 0.05 mag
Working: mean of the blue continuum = 28.5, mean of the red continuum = 27.3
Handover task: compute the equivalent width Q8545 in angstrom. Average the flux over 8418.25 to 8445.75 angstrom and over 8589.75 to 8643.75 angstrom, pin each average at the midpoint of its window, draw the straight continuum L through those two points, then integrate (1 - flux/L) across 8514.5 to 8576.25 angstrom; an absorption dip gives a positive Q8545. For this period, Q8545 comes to 3.1 angstrom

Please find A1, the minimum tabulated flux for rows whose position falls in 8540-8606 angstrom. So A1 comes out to 21.96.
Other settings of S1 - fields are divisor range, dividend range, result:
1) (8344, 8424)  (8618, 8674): 0.91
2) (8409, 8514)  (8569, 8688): 0.95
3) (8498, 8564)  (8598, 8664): 1.00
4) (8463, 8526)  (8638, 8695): 0.93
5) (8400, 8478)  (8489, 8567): 0.93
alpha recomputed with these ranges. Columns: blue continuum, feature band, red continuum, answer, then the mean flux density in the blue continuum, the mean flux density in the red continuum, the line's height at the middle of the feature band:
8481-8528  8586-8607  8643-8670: -0.05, 27.5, 24.8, 25.9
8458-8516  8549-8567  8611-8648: 0.03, 27.7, 27.4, 27.6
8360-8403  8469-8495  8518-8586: -0.03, 28.5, 26.4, 27.3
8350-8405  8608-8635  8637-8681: -0.07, 28.6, 25.5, 25.9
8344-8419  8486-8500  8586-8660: 0.05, 28.7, 26.9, 27.9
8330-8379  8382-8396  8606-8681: 0.02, 28.9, 26.3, 28.6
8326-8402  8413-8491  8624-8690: -0.01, 28.7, 26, 27.9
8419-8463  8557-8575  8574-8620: 0.02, 28.3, 27.3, 27.5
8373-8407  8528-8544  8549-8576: 0.13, 28.4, 27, 27.2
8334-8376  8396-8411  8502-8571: -0.02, 29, 26.5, 28.3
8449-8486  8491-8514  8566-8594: 0.03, 28.2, 27.4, 28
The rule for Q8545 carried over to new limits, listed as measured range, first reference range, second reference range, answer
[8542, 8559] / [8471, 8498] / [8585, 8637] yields 1.1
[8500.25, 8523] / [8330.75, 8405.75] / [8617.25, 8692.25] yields -0.3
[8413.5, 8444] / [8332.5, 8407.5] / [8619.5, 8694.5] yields -0.2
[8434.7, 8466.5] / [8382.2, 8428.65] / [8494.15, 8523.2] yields -0.5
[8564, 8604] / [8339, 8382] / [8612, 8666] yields -0.6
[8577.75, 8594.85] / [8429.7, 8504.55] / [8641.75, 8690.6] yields -0.7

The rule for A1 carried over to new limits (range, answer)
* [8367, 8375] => 28.34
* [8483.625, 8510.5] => 23.91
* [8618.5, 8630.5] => 27.41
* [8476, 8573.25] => 19.52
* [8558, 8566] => 26.86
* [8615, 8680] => 20.66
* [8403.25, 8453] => 27.82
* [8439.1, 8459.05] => 28.32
